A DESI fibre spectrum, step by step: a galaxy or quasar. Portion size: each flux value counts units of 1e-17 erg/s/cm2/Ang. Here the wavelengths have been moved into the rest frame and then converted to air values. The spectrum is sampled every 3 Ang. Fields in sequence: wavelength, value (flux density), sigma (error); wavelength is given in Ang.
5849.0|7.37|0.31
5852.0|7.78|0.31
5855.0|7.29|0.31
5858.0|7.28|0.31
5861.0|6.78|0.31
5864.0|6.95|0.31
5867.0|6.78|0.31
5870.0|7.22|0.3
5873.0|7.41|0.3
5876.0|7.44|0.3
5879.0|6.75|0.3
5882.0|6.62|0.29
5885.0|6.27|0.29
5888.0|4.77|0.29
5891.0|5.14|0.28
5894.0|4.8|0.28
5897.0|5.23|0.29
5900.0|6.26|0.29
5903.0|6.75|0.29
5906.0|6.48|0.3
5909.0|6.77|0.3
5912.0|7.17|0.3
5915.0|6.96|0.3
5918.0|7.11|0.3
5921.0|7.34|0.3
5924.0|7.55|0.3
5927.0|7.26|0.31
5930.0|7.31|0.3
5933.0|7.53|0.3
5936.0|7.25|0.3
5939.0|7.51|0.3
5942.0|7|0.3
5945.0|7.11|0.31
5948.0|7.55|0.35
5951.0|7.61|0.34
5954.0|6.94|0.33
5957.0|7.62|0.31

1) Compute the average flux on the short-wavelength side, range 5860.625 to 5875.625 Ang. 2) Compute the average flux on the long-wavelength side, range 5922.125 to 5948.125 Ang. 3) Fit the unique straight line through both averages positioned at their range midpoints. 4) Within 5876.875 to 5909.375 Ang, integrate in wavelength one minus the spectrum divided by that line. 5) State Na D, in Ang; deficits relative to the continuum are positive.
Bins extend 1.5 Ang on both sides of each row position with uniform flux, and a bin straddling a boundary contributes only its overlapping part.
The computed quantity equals 5.4 Ang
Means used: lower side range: 7.08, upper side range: 7.33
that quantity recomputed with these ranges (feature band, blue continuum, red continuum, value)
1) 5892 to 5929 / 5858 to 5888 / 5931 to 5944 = 2.5 Ang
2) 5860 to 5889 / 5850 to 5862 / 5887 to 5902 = -1.8 Ang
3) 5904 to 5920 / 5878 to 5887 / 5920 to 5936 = 0.3 Ang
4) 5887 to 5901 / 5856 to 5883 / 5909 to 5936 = 3.8 Ang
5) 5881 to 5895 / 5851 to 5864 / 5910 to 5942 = 3.4 Ang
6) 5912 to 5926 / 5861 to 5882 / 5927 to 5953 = 0.0 Ang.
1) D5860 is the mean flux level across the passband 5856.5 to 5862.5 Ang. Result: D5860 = 7.03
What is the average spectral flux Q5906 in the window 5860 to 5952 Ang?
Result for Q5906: 6.79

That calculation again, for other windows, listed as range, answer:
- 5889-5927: 6.47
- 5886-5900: 5.17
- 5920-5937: 7.38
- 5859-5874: 7.02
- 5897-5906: 6.29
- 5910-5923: 7.15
